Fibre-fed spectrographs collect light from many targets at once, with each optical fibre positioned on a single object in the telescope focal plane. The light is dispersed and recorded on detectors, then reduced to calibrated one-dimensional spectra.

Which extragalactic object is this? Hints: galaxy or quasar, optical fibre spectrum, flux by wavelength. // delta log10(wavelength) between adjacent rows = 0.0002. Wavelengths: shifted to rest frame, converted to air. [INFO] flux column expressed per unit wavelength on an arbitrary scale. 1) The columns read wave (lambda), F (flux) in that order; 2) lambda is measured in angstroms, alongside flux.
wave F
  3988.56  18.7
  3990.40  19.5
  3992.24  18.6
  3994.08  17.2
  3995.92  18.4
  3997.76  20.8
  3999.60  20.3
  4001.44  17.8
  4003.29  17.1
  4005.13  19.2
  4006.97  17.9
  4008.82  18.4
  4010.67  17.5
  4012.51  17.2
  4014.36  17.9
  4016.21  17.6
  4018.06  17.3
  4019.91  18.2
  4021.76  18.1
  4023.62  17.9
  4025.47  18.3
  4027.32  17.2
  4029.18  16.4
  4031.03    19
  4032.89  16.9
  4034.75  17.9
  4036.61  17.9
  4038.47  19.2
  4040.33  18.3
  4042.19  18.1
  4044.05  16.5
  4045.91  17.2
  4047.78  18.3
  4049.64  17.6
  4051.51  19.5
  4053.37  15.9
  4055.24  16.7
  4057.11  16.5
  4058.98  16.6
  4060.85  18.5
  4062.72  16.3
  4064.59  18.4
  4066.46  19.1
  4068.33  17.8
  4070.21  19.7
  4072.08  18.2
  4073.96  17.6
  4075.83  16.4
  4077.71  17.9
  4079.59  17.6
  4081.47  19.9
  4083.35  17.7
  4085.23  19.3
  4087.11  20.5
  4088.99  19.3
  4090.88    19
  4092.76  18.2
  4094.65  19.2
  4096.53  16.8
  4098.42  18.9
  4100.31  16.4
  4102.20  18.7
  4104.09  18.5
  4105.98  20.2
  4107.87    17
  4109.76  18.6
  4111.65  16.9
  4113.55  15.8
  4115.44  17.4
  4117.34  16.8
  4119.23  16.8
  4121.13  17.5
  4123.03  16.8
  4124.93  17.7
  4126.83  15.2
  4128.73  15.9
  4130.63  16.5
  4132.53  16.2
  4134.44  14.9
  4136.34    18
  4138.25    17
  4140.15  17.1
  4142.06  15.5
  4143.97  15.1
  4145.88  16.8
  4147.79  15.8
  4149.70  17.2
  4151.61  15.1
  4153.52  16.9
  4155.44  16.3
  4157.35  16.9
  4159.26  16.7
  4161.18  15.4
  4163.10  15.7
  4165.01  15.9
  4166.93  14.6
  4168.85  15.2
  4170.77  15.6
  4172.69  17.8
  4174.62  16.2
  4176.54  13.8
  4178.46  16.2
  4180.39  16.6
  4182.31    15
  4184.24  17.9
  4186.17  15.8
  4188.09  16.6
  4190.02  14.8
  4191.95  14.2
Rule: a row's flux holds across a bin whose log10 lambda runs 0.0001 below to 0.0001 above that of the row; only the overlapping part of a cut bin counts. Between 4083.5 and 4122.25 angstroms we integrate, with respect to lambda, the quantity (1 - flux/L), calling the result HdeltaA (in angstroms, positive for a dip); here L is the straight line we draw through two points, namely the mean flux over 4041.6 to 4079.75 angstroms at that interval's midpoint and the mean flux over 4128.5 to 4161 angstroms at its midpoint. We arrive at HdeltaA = -2.5 angstroms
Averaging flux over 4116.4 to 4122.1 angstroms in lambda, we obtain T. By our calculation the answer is 17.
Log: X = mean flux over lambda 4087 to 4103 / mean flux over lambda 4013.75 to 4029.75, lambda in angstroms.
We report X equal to 1.0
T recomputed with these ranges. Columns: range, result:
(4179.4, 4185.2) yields 16.5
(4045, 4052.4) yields 18.1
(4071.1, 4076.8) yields 17.4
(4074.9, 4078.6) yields 17.1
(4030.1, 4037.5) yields 17.9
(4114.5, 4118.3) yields 17.1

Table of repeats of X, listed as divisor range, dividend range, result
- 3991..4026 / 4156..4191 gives 0.88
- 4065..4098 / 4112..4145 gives 0.89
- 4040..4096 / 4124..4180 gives 0.89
